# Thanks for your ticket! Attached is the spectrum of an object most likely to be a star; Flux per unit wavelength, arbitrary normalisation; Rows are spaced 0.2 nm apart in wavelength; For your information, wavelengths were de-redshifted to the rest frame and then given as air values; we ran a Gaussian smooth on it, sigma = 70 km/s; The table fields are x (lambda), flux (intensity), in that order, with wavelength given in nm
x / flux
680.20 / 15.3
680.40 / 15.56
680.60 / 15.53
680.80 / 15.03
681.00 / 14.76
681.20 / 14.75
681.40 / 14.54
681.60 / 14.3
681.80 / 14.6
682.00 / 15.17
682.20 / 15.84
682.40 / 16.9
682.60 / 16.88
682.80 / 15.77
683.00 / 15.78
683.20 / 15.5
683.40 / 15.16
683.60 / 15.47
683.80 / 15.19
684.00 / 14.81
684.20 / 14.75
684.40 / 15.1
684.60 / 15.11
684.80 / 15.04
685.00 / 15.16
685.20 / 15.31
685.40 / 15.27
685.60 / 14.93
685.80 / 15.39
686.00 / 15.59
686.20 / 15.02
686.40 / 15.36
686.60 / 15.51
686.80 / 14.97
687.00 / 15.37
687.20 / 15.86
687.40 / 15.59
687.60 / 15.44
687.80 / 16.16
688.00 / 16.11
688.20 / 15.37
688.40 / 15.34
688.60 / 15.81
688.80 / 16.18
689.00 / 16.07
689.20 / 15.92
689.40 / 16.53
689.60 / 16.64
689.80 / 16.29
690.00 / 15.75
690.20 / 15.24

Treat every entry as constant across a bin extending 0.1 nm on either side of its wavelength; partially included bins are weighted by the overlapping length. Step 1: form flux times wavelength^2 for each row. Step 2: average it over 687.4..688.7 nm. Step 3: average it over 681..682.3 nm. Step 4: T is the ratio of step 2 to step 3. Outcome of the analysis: 1.1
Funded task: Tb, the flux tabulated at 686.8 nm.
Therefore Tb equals 14.97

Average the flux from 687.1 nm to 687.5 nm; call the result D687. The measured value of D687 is 15.7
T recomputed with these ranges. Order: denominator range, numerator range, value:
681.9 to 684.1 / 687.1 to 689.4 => 1.03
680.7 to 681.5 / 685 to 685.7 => 1.04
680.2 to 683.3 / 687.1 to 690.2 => 1.06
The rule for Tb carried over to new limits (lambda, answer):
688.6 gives 15.81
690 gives 15.75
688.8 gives 16.18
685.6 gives 14.93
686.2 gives 15.02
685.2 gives 15.31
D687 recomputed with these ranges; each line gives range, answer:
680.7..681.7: 14.7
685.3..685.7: 15.1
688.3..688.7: 15.6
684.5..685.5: 15.2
